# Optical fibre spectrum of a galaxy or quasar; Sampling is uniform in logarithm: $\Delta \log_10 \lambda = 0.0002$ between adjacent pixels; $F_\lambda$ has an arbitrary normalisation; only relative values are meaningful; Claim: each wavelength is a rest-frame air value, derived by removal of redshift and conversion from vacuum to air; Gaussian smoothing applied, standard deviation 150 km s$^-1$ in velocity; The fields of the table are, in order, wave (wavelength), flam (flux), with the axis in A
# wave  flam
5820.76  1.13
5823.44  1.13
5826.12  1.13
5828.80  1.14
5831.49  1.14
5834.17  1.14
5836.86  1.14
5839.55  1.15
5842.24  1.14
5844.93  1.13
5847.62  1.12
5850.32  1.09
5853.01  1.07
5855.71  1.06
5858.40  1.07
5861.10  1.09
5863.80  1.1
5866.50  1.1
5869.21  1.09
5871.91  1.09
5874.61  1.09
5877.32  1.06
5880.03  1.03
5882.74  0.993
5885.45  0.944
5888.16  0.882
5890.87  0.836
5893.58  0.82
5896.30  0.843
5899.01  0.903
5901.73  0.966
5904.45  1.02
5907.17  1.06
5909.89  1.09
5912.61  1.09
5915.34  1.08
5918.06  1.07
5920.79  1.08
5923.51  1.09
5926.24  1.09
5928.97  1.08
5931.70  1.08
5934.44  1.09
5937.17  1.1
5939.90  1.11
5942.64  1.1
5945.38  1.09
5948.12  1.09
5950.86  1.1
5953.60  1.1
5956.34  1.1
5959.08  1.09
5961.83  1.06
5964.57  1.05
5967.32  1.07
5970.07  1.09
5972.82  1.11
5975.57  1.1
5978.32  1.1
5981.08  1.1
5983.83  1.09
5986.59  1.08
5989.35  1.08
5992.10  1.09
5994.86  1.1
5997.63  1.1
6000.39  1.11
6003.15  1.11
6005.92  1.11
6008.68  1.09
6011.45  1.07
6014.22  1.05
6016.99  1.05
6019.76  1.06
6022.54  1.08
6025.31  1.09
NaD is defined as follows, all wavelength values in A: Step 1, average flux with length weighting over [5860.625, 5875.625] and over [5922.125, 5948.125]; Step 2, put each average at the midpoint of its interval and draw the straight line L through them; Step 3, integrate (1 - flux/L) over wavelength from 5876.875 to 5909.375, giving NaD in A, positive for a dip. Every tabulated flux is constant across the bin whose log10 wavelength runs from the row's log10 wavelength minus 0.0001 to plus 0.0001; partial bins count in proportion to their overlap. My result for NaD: 4.3 A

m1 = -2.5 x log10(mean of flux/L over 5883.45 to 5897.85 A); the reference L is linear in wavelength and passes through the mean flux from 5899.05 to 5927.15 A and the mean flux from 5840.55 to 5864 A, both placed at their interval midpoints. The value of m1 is 0.22 mag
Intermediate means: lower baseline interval 1.1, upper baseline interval 1.06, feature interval 0.872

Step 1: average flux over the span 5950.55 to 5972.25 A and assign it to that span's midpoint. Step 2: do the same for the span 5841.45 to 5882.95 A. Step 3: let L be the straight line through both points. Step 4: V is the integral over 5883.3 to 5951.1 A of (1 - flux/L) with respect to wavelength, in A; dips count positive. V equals 3.5 A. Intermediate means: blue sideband 1.08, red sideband 1.08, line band 1.03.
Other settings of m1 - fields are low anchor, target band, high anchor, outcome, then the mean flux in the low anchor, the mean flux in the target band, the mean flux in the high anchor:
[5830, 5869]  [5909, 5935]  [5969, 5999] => 0.02 mag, 1.11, 1.08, 1.09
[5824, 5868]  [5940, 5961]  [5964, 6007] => 0.00 mag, 1.11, 1.1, 1.09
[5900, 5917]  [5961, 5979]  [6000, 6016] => -0.01 mag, 1.05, 1.08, 1.09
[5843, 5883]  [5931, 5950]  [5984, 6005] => 0.00 mag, 1.08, 1.09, 1.1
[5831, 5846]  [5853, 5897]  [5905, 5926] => 0.10 mag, 1.14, 1.01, 1.08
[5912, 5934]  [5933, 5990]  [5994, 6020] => -0.01 mag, 1.08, 1.09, 1.09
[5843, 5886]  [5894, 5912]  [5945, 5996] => 0.11 mag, 1.07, 0.977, 1.09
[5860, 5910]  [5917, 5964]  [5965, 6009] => -0.04 mag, 0.997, 1.09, 1.09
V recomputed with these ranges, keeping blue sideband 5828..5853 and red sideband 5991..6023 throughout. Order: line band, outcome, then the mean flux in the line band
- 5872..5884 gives 0.8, 1.05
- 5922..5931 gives 0.2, 1.09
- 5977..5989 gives 0.0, 1.09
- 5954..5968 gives 0.3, 1.08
